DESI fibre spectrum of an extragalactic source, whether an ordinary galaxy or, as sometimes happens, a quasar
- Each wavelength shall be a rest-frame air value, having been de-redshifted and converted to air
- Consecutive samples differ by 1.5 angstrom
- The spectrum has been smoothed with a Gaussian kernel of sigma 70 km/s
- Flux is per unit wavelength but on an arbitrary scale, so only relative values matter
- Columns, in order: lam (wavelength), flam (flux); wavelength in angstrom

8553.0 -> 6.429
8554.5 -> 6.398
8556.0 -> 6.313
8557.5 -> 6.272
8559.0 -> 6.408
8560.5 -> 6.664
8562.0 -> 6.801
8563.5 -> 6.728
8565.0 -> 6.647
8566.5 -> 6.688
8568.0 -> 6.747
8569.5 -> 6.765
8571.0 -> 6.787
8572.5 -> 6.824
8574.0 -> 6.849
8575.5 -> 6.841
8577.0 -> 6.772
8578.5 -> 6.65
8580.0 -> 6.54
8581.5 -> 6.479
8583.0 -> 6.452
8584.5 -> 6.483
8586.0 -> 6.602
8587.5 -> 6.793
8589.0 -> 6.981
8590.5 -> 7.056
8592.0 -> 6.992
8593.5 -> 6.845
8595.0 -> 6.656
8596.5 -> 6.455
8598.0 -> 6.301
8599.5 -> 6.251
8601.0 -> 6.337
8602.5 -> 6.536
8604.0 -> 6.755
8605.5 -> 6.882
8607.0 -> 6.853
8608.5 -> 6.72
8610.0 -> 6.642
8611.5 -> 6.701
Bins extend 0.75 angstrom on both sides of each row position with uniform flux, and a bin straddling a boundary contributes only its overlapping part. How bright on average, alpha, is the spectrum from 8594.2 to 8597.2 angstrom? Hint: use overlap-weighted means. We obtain 6.56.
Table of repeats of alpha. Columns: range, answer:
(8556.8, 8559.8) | 6.35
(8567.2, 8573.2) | 6.78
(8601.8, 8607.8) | 6.76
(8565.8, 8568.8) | 6.72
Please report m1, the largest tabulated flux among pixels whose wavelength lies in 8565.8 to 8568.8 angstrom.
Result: 6.747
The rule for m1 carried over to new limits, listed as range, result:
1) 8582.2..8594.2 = 7.056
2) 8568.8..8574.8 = 6.849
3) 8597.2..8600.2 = 6.301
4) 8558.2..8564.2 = 6.801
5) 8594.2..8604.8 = 6.755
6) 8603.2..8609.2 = 6.882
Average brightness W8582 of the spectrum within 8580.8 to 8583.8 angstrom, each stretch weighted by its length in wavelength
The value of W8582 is 6.47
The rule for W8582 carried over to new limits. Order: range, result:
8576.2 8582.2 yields 6.61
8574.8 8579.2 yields 6.75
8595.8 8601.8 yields 6.34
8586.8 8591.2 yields 6.94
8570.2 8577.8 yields 6.81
